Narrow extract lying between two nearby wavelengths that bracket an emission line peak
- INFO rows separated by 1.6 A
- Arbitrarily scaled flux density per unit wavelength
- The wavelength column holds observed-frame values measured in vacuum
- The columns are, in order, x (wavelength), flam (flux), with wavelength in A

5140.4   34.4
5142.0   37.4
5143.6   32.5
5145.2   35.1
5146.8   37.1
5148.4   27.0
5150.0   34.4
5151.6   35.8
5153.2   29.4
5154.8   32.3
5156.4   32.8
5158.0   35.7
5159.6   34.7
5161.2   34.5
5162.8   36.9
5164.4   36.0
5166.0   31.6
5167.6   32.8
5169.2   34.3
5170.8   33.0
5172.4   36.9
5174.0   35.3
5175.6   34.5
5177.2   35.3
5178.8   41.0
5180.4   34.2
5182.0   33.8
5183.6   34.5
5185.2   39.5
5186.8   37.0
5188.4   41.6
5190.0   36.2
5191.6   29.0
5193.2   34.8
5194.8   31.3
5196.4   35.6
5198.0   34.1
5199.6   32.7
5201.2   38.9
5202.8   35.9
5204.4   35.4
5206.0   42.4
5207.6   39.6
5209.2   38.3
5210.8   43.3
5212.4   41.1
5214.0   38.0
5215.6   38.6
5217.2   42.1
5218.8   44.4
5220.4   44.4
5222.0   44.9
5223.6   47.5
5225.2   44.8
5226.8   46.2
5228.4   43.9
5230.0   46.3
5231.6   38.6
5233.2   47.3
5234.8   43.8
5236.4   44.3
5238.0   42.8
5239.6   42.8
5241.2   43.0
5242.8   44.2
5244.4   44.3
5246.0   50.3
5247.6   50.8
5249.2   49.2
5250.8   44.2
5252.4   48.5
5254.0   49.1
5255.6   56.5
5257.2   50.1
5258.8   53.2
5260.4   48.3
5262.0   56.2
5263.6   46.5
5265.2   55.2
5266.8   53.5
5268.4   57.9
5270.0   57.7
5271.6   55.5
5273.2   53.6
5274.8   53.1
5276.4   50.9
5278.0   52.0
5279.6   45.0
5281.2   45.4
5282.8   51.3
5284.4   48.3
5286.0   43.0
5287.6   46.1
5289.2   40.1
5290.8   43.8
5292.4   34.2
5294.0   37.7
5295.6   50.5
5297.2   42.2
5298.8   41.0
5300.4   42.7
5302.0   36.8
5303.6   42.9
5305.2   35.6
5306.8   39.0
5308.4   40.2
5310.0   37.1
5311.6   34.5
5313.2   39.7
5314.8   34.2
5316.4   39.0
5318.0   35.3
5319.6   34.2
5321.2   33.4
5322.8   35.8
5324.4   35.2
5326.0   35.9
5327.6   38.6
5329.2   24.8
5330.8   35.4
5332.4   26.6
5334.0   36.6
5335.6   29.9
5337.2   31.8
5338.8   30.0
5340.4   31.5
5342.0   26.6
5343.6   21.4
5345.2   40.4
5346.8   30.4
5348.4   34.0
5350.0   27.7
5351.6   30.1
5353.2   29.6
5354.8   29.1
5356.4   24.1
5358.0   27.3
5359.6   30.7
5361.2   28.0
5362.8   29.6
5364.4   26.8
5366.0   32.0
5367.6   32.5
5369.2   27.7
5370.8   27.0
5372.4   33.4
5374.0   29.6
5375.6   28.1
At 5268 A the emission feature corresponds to C III]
